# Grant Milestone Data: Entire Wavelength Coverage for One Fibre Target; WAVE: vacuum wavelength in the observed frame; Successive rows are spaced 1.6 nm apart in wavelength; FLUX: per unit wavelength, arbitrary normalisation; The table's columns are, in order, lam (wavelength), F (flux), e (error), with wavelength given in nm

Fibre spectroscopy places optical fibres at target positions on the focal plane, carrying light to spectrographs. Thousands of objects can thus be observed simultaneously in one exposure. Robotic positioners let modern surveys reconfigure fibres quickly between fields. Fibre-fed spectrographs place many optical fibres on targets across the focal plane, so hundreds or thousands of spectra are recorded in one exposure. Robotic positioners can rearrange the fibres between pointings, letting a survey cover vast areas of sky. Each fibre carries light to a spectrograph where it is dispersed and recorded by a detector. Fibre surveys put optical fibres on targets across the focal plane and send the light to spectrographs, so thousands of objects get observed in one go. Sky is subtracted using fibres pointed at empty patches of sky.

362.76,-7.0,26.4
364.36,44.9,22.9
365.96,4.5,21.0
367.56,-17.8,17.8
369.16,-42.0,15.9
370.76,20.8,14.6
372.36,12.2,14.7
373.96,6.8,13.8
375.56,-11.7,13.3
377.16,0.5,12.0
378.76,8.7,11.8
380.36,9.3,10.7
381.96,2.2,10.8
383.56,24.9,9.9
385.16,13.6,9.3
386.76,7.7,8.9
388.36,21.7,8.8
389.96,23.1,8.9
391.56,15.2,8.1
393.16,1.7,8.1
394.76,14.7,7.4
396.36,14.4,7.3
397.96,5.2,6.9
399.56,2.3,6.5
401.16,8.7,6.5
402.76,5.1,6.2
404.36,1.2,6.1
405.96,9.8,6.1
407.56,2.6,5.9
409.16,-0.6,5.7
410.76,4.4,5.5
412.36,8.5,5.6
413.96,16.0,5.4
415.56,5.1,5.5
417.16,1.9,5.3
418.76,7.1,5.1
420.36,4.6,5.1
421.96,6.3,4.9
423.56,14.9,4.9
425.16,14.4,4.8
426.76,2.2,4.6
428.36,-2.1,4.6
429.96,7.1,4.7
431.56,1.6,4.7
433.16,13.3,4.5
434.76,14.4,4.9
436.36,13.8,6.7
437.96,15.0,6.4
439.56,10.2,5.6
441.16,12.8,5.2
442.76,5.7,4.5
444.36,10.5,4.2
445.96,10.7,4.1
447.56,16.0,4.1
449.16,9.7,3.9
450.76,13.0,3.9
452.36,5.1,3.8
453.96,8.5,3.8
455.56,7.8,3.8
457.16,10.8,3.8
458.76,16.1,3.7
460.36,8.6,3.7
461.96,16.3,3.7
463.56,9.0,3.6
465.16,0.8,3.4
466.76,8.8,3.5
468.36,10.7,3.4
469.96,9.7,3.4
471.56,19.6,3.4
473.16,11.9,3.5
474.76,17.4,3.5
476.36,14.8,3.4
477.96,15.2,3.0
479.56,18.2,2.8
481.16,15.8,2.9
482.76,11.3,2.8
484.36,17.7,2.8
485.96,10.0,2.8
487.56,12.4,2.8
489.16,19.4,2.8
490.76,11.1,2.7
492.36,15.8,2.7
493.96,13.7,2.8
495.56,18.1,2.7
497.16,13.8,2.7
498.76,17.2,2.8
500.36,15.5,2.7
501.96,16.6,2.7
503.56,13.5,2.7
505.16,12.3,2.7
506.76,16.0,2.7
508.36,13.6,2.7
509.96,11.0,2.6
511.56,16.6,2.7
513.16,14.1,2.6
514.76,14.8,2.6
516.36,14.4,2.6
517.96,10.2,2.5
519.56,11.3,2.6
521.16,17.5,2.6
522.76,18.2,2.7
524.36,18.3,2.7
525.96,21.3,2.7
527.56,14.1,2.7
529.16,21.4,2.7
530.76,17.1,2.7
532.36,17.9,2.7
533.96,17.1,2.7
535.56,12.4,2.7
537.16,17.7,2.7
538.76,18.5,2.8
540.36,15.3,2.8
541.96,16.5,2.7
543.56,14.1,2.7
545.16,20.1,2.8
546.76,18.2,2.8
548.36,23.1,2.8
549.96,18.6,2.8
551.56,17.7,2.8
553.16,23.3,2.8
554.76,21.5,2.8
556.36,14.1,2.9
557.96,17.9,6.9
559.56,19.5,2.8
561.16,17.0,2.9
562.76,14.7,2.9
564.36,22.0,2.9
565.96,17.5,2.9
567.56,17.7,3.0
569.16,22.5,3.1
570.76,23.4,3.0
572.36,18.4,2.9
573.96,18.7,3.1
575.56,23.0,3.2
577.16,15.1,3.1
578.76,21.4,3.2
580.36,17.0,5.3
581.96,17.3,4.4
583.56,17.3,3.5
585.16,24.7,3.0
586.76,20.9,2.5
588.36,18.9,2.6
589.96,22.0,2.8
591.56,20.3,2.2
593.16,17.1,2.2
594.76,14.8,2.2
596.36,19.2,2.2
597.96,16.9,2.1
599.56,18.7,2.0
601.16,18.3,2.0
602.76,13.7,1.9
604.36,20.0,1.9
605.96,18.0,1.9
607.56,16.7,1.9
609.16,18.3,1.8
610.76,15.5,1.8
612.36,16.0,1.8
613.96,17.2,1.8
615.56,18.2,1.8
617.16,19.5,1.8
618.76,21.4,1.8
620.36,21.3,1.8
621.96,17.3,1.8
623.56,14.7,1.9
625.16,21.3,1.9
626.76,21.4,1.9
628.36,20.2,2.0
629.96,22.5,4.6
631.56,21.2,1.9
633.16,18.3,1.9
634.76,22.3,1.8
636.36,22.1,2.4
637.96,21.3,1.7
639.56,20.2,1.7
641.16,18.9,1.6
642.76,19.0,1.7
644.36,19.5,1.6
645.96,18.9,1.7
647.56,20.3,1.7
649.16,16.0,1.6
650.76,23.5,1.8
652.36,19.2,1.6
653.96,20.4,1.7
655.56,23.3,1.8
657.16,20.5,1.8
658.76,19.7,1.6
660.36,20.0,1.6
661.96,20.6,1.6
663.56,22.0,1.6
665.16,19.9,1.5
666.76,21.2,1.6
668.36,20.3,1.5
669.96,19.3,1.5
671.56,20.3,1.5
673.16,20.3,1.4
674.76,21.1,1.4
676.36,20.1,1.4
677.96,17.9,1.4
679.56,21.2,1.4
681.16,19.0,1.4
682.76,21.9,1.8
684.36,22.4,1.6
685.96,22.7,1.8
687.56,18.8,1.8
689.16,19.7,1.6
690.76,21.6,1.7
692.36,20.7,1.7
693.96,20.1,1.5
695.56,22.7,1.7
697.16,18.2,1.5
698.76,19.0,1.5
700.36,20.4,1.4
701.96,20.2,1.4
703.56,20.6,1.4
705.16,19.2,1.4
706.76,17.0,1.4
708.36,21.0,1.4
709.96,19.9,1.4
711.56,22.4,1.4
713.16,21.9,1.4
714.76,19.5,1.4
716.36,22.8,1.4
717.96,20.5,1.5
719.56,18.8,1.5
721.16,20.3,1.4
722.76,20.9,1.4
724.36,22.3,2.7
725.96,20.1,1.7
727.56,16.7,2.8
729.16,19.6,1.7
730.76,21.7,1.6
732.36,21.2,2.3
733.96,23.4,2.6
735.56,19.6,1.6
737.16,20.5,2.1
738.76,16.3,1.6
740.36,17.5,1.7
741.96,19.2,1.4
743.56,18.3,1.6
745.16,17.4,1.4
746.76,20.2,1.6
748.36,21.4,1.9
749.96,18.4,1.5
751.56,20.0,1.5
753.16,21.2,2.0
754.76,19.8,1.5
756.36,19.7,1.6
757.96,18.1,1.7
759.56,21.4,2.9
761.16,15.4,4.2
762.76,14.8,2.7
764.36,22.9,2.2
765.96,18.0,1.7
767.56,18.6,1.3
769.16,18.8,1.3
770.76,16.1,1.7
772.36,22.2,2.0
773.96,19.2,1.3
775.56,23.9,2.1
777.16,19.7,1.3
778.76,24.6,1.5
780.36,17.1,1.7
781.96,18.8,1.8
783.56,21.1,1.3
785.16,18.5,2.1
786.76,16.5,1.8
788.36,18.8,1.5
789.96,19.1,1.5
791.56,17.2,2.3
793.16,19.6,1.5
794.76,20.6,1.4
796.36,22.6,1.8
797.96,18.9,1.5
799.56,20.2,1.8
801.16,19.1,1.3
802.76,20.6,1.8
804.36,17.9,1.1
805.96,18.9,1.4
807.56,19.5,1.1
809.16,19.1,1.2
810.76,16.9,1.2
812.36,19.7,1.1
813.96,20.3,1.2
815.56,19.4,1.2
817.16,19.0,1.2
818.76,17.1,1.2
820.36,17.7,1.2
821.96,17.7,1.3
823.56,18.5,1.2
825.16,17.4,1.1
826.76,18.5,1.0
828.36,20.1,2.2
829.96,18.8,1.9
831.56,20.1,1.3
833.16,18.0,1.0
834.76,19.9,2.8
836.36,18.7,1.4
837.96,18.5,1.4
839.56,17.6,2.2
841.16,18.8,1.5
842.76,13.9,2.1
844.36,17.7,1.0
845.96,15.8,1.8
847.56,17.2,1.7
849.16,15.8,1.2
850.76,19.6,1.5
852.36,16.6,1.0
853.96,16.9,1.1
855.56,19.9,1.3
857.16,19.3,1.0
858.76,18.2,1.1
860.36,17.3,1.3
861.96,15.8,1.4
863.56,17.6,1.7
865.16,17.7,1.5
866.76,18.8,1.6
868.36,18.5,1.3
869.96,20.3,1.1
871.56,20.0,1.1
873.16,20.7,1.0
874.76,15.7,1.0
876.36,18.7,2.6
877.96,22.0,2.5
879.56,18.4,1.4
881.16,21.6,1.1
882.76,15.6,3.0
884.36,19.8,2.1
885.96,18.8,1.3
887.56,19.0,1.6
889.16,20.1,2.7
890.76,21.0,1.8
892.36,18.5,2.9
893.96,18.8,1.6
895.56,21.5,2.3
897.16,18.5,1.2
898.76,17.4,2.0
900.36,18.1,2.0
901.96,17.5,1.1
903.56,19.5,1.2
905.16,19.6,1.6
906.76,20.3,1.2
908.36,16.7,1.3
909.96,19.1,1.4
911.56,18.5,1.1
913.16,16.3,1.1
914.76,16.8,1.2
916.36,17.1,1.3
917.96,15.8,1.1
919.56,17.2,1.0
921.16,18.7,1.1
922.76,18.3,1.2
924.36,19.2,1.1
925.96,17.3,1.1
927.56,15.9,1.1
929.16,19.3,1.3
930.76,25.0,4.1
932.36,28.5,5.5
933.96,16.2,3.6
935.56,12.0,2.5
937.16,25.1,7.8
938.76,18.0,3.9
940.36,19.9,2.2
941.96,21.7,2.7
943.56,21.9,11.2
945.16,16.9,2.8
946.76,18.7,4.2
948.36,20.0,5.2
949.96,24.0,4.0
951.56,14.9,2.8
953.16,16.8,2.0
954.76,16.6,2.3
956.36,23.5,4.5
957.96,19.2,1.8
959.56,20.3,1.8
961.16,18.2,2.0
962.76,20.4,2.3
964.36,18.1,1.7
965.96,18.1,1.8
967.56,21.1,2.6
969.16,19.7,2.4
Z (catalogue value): 0.18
